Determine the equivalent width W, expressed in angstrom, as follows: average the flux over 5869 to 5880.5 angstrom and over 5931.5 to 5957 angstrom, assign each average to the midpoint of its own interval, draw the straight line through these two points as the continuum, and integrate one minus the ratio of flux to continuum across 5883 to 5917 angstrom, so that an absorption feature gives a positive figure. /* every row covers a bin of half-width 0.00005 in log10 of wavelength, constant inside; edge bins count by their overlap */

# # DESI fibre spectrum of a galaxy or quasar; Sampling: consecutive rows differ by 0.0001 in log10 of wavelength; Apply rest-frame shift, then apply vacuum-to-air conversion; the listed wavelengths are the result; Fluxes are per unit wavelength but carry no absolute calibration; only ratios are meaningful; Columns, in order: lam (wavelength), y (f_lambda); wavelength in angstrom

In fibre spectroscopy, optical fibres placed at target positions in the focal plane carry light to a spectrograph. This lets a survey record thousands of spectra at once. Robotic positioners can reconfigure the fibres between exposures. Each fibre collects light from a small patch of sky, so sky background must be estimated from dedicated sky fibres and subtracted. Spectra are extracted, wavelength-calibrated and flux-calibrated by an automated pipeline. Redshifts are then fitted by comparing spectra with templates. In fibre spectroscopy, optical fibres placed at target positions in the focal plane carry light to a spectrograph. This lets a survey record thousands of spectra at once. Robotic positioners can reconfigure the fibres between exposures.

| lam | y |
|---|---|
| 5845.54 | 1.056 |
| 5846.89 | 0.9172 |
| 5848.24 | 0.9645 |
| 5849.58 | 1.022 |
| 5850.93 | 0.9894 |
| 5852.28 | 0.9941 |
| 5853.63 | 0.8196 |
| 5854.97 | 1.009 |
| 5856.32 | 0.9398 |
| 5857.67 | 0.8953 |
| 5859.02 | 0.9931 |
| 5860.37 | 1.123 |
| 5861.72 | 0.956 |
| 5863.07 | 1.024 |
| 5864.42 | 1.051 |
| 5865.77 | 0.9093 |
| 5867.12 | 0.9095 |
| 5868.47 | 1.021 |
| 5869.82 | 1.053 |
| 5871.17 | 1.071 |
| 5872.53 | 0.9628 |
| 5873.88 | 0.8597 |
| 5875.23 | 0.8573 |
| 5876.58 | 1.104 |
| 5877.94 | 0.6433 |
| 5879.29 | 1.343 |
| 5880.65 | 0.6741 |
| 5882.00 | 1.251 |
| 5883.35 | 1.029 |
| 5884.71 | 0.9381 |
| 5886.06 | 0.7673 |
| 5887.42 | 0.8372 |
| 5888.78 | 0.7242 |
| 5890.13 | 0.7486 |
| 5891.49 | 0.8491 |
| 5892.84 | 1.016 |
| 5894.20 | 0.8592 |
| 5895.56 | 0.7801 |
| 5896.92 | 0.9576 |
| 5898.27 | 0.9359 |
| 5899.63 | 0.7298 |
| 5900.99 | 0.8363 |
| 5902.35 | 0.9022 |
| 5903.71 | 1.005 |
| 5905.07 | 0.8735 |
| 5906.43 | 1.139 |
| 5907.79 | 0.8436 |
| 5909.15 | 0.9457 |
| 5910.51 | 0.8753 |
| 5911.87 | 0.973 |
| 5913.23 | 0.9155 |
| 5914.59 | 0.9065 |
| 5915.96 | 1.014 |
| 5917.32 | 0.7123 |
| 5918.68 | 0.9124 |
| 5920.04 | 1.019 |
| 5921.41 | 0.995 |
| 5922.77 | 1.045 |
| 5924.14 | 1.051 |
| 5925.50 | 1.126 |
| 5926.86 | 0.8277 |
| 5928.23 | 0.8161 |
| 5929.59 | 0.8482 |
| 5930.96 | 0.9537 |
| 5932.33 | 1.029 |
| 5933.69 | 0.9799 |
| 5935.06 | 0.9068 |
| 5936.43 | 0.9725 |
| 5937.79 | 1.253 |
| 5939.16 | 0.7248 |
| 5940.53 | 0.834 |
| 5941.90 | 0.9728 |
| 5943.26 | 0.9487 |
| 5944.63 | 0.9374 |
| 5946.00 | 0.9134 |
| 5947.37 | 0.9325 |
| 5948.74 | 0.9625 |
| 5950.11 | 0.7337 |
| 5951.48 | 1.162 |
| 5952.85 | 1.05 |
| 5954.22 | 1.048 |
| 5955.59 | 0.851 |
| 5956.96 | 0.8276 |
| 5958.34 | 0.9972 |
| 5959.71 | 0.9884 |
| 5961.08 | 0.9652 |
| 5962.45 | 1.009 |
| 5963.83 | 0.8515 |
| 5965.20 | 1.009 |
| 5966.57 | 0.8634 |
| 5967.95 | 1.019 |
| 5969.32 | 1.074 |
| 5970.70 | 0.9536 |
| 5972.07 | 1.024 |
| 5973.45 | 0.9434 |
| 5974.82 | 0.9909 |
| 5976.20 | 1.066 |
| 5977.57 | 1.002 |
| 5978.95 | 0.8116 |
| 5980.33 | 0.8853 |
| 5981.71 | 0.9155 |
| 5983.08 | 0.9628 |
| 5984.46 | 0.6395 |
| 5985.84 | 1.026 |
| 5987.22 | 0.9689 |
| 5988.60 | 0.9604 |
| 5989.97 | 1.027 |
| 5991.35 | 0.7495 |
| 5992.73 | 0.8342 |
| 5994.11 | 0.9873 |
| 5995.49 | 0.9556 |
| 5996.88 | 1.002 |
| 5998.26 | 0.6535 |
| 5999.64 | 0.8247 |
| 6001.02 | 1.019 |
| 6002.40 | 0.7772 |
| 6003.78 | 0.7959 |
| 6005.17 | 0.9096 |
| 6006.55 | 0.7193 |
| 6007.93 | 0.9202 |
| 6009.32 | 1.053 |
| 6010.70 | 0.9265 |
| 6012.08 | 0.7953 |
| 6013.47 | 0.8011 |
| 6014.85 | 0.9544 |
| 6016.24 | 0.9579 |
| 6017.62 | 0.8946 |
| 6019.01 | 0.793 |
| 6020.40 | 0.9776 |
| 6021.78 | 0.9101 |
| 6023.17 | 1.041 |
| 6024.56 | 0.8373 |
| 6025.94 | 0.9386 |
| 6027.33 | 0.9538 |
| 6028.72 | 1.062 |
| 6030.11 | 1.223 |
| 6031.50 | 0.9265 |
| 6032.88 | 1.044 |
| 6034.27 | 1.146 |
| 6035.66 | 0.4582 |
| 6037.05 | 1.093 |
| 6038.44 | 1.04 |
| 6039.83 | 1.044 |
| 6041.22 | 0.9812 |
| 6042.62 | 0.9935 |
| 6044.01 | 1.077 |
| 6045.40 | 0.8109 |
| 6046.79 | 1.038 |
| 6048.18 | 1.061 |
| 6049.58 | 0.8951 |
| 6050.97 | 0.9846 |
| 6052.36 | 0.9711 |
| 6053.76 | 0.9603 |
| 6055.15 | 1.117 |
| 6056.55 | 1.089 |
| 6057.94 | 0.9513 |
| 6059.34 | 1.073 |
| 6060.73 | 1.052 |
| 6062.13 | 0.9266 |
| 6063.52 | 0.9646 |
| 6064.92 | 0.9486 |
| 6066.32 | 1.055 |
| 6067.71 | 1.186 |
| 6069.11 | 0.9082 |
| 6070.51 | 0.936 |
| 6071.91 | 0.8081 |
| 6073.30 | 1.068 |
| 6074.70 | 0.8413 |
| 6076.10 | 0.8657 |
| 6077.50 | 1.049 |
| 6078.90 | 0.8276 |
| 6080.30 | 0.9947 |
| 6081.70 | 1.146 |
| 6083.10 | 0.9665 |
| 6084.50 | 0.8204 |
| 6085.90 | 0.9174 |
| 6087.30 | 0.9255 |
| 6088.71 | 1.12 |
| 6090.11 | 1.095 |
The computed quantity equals 2.5 angstrom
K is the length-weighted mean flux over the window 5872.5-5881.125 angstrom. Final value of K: 0.923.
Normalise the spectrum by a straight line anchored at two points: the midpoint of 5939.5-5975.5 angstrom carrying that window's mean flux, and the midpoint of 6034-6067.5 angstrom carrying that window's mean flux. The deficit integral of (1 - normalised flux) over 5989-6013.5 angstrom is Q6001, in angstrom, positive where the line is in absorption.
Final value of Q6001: 2.3 angstrom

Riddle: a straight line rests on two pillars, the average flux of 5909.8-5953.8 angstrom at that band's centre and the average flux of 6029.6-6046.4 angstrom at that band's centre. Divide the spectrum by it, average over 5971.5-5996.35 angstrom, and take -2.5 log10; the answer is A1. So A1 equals 0.04 mag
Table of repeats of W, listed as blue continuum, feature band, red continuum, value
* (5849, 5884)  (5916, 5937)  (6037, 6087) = 0.7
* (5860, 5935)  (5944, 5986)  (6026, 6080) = 0.4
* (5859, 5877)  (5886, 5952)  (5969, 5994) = 3.1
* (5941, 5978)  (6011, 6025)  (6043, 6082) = 1.1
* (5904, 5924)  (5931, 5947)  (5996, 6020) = -0.5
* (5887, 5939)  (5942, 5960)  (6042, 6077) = -0.2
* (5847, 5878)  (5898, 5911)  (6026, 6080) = 0.9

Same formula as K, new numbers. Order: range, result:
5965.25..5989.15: 0.949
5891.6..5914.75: 0.91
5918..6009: 0.936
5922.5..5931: 0.948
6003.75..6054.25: 0.948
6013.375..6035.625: 0.956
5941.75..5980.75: 0.959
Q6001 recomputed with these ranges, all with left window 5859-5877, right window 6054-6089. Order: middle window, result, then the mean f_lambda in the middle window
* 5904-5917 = 0.66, 0.938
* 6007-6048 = 1.16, 0.955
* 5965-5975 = 0.03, 0.983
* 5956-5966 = 0.41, 0.946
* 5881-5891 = 1.00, 0.891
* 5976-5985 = 0.85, 0.893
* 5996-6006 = 1.32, 0.854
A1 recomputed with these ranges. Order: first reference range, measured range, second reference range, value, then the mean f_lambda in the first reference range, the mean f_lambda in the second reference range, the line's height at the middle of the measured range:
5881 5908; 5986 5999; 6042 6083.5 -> 0.048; 0.9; 0.986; 0.95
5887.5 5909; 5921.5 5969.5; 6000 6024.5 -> -0.082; 0.88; 0.894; 0.886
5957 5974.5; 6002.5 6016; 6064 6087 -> 0.108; 0.97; 0.958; 0.965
